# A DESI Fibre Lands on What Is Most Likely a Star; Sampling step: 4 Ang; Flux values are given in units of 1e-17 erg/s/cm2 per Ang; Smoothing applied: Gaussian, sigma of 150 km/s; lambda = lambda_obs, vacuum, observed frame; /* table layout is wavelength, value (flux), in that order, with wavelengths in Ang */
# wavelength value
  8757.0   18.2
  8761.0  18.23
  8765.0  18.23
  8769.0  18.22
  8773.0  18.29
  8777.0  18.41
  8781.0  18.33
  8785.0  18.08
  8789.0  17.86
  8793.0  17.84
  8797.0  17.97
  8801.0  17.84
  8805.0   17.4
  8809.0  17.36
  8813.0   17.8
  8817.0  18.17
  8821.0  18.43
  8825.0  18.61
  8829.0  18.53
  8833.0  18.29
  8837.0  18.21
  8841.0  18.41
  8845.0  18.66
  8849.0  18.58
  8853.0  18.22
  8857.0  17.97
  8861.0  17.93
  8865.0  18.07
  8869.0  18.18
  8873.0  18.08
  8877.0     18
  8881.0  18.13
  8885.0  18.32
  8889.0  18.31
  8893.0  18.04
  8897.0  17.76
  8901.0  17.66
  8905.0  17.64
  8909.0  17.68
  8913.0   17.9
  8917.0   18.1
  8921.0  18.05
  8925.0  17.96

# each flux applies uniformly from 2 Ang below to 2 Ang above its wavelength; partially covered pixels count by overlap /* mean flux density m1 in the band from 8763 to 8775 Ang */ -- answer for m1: 18.2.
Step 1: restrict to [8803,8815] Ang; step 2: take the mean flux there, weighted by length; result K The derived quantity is 17.5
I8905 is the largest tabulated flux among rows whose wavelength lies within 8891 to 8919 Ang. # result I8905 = 18.1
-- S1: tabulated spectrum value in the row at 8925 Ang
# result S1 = 17.96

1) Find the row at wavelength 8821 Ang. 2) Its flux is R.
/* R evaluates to 18.43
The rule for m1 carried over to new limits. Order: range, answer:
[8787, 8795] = 17.9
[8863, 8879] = 18.1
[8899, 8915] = 17.7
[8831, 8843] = 18.3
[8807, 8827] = 18.1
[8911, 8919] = 18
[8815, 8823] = 18.3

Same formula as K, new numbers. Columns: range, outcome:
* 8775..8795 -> 18.1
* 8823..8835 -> 18.5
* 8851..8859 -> 18.1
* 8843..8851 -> 18.6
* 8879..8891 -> 18.3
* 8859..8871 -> 18.1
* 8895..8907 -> 17.7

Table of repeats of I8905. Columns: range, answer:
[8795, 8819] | 18.17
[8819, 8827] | 18.61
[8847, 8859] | 18.58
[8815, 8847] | 18.66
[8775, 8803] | 18.41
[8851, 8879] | 18.22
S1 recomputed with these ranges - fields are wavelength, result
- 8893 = 18.04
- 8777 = 18.41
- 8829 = 18.53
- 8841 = 18.41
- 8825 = 18.61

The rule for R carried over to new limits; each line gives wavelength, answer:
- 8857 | 17.97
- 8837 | 18.21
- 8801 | 17.84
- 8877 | 18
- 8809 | 17.36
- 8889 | 18.31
